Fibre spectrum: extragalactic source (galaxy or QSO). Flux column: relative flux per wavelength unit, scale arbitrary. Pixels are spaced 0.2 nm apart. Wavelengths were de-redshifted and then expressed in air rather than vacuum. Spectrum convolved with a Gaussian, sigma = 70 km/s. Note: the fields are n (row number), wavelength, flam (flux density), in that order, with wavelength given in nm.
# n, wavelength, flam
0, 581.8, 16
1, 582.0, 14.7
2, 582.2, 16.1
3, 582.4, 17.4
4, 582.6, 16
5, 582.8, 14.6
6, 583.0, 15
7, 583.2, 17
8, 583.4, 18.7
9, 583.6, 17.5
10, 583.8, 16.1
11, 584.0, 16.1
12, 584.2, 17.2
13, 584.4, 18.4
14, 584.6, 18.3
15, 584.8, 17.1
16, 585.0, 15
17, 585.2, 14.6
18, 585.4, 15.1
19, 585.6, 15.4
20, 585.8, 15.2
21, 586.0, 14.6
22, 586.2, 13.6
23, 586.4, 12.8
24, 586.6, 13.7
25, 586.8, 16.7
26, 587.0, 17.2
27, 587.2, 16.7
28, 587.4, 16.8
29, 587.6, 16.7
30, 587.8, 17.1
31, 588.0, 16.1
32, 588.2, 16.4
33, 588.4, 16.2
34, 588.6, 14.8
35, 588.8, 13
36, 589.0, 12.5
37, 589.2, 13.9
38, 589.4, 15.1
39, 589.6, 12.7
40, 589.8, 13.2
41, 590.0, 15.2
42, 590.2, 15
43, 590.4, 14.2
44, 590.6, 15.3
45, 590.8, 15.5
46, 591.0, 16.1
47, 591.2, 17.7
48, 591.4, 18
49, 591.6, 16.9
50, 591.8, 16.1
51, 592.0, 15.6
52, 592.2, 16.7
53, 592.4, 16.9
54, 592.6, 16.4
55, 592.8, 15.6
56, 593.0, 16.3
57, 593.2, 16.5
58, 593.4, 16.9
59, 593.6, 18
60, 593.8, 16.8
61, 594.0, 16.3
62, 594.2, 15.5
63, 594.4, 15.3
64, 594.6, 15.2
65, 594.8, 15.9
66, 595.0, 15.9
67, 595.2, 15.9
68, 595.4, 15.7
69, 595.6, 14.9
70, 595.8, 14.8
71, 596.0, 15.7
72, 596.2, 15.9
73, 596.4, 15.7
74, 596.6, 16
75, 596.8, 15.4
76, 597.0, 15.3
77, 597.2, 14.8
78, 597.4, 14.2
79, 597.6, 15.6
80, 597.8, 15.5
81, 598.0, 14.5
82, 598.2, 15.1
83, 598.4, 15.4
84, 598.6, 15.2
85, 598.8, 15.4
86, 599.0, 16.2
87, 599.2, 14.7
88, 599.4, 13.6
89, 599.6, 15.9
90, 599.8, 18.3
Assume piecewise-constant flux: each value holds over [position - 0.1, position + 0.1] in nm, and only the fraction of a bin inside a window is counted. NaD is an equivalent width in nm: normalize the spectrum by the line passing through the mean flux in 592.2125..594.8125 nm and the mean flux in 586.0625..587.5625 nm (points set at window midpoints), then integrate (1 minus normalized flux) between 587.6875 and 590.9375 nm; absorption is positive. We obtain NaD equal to 0.195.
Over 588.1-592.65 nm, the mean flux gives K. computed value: 15.4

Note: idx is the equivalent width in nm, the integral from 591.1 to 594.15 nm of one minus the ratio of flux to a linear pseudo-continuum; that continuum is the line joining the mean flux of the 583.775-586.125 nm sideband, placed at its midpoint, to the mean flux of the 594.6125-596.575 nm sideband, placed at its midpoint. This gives -0.19 nm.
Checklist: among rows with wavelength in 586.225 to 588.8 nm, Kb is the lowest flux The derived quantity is 12.8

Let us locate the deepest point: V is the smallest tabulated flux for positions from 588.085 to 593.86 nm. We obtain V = 12.5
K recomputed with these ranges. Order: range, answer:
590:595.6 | 16.1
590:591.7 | 16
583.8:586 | 16.2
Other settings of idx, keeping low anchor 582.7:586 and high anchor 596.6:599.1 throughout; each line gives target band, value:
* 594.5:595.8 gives -0.01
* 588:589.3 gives 0.11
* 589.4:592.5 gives 0.02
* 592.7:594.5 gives -0.09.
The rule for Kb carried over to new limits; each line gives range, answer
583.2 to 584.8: 16.1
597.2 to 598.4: 14.2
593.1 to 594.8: 15.2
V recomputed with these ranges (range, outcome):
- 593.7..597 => 14.8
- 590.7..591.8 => 15.5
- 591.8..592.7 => 15.6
